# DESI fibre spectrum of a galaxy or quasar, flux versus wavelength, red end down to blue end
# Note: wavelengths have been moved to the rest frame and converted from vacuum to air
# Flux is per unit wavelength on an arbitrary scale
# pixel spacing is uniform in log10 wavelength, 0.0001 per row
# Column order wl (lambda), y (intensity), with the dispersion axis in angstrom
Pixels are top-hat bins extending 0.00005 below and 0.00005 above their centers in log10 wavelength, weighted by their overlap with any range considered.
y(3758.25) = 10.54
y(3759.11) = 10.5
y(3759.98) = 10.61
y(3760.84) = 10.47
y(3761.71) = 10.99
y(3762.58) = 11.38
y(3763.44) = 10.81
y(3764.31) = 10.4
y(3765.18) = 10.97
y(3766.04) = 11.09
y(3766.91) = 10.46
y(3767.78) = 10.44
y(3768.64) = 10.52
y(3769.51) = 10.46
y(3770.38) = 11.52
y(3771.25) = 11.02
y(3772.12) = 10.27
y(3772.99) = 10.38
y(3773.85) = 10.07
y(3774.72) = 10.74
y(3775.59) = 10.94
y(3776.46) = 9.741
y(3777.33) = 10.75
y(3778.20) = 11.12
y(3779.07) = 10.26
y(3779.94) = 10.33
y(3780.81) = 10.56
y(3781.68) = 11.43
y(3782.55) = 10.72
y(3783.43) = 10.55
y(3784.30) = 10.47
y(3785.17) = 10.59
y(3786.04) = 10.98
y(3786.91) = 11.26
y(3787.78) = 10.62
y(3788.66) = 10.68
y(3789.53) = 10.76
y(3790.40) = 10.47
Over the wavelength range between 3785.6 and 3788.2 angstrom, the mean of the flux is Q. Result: 11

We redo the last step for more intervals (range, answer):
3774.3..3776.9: 10.5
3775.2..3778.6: 10.6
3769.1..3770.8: 11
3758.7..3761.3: 10.5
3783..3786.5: 10.7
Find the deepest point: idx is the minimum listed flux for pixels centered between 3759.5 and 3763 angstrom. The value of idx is 10.47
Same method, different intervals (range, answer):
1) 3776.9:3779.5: 10.26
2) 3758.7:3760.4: 10.5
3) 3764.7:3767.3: 10.46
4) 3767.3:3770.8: 10.44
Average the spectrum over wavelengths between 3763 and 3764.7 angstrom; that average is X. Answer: 10.6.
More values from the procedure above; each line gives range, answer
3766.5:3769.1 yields 10.5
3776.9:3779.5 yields 10.7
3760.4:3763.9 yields 10.9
